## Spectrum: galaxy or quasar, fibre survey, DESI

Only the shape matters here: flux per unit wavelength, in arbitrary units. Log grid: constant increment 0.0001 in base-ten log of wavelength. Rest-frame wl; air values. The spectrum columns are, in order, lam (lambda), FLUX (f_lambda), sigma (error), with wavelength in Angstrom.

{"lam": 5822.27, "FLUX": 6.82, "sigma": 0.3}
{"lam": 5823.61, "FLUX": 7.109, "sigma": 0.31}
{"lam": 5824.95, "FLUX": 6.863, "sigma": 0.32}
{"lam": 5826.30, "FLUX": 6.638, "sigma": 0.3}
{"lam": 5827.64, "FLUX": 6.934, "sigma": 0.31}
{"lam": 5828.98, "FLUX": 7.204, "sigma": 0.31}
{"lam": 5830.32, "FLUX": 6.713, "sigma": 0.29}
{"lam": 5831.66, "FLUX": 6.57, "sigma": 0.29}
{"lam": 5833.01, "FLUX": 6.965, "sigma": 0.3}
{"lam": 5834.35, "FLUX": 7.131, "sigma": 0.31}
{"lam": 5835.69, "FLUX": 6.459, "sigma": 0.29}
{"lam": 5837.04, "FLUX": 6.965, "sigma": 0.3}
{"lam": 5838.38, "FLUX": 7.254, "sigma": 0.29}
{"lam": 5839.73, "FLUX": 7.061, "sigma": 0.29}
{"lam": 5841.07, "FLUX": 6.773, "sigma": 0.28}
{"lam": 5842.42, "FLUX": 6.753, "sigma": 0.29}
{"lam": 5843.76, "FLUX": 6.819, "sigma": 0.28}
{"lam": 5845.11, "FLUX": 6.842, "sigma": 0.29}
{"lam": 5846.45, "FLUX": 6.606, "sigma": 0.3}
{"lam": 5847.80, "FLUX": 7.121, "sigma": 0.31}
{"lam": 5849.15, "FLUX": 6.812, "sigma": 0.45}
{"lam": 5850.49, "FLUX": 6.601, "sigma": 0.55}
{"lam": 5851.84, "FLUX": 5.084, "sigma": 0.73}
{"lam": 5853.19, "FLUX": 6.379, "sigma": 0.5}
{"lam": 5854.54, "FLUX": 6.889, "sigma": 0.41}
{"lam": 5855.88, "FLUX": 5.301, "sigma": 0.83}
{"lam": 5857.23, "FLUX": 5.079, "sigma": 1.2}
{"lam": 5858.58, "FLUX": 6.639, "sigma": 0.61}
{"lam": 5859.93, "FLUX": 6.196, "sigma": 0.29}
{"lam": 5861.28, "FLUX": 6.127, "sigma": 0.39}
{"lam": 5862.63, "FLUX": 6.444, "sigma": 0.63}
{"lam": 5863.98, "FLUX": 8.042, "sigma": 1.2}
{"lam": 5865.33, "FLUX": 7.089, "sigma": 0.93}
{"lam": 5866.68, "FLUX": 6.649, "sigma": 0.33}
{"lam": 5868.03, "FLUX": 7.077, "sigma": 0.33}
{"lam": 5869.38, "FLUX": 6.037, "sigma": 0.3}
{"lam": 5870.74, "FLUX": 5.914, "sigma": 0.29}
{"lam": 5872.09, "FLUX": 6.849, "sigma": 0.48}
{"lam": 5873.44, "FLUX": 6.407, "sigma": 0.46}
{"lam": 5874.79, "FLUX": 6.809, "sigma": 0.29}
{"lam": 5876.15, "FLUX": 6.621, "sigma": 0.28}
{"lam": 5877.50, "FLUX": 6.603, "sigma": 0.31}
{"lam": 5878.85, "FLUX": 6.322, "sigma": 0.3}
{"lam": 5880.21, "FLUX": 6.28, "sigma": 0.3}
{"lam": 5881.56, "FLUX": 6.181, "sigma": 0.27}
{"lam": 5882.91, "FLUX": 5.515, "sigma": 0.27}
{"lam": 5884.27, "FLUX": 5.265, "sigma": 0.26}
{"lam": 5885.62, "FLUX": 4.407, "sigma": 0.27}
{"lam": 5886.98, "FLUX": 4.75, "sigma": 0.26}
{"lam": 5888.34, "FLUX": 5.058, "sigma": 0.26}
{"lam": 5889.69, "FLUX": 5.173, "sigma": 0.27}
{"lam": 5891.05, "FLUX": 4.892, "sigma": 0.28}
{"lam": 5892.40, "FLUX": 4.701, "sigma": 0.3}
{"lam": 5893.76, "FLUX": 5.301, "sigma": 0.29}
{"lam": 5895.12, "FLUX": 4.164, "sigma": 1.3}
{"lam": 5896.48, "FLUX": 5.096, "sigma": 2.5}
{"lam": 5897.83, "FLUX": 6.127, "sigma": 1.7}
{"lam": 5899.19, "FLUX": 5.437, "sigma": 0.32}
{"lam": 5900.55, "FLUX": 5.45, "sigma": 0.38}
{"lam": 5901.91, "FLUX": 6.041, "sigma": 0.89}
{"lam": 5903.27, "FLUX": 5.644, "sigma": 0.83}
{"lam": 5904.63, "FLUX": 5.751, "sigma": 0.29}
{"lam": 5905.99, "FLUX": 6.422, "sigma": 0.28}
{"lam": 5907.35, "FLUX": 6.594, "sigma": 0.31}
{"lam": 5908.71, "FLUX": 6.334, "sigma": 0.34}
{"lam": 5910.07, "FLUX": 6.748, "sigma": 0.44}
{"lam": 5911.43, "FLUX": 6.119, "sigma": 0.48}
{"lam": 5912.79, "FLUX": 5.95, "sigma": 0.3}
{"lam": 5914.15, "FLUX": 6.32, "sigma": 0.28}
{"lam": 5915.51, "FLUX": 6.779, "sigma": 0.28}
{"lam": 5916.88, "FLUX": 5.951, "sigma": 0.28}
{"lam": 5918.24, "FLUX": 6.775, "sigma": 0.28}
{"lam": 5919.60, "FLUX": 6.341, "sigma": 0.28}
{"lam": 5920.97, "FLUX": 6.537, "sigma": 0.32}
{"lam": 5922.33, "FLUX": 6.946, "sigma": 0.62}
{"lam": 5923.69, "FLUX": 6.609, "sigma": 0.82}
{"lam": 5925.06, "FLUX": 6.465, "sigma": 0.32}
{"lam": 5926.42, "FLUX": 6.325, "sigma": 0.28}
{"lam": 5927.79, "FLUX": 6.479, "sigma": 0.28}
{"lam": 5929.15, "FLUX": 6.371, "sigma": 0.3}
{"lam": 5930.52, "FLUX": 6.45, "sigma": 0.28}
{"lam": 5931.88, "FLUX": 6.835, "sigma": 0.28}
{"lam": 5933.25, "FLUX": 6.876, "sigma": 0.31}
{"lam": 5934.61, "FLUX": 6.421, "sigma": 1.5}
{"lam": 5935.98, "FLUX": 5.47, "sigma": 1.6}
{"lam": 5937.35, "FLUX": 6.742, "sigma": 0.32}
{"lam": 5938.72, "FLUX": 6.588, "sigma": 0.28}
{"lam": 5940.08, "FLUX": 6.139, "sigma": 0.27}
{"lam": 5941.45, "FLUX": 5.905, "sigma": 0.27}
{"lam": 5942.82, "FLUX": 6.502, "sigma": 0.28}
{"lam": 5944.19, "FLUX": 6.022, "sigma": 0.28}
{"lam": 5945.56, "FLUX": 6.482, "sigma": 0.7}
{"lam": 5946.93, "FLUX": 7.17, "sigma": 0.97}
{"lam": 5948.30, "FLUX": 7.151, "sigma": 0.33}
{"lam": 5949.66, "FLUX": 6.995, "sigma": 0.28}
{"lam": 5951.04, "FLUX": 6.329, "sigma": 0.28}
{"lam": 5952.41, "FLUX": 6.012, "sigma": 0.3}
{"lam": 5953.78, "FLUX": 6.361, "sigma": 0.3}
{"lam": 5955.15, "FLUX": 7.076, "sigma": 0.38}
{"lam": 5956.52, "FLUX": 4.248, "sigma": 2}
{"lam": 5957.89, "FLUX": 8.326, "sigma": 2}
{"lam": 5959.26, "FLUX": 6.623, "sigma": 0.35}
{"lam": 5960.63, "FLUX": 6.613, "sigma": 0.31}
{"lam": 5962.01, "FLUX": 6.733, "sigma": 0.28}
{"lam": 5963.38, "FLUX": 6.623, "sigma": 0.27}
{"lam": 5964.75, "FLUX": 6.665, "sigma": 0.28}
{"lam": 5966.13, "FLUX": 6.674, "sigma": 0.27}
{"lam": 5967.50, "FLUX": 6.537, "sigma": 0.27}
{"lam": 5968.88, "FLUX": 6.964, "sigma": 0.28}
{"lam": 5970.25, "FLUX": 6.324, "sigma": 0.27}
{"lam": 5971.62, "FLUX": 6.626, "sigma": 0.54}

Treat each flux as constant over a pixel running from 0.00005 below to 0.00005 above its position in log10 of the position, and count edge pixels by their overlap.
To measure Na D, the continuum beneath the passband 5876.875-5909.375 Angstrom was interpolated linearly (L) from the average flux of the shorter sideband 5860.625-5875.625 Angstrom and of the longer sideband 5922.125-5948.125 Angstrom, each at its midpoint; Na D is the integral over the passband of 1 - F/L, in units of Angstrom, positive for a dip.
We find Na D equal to 5.1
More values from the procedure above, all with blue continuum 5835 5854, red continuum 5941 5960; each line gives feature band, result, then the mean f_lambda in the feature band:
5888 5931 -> 3.90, 5.99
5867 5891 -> 2.50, 5.94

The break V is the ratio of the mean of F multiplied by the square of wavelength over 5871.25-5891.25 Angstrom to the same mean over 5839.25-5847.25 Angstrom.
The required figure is 0.9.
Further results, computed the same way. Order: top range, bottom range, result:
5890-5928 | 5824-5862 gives 0.93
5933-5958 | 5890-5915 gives 1.14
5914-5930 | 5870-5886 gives 1.08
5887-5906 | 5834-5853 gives 0.81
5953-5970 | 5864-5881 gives 1.03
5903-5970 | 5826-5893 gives 1.05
